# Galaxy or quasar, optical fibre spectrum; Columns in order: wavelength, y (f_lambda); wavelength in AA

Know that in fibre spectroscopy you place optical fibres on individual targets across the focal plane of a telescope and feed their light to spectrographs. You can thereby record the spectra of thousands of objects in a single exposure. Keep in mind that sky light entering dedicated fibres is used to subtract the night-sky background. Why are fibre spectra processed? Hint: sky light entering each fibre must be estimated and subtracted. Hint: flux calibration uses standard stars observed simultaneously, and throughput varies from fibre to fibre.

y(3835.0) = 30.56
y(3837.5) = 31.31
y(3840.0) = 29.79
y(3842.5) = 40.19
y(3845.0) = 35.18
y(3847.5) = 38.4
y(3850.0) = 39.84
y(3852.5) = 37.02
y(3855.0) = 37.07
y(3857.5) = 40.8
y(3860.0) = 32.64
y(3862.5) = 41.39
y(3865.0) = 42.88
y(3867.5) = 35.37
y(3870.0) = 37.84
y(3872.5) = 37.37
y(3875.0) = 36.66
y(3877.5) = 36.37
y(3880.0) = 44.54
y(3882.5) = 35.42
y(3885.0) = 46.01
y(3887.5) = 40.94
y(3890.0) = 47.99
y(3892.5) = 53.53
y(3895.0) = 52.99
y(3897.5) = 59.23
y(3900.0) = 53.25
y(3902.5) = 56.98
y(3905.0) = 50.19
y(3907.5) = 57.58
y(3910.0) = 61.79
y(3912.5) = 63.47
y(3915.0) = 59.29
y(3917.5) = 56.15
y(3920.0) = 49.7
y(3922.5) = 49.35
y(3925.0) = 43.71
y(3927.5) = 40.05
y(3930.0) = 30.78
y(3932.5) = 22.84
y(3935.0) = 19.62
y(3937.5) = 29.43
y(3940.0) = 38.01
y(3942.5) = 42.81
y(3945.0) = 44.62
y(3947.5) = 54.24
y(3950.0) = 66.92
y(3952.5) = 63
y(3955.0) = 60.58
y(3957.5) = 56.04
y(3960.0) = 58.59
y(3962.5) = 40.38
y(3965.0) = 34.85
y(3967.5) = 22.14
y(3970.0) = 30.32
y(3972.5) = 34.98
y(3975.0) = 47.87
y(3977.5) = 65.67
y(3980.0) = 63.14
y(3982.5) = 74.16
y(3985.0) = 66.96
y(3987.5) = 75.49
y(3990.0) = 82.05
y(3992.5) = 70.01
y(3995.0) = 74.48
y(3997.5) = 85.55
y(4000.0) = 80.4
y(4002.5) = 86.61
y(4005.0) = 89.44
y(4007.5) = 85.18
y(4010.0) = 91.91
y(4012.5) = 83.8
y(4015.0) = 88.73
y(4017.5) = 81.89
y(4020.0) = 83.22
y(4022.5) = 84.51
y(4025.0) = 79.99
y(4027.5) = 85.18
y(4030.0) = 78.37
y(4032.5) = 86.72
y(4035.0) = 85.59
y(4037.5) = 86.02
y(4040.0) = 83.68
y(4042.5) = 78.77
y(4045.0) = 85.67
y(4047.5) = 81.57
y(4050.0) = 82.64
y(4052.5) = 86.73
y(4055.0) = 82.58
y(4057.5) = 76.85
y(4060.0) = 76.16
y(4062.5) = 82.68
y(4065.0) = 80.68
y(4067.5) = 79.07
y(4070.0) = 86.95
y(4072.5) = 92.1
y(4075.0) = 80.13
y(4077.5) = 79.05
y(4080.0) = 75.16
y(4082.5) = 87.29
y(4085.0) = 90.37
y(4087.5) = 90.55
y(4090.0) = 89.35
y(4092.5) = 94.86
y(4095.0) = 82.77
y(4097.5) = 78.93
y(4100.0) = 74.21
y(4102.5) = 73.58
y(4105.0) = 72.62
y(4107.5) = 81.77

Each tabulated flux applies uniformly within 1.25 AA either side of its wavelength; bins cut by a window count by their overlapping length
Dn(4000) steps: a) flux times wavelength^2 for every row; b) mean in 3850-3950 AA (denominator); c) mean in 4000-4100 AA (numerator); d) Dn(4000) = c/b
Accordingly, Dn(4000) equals 2.04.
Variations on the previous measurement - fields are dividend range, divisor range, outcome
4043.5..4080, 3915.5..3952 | 2.04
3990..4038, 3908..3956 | 1.84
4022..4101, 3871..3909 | 1.92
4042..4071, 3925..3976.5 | 2.05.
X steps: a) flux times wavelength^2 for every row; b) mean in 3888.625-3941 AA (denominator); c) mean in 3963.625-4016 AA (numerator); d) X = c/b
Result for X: 1.50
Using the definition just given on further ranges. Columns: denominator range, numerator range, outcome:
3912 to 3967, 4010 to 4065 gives 1.90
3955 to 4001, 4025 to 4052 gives 1.45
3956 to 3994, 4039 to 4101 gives 1.58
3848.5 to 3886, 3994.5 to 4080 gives 2.34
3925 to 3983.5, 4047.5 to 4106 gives 1.94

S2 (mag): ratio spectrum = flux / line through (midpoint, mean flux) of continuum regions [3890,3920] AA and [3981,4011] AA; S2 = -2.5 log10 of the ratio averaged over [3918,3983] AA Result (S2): 0.44 mag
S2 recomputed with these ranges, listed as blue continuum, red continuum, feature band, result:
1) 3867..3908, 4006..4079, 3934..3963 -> 0.25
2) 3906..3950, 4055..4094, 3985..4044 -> -0.21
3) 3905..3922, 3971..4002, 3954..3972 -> 0.45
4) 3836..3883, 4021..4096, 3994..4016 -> -0.19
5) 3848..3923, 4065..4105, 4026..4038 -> -0.15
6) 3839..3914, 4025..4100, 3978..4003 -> -0.10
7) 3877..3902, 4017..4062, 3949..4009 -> 0.10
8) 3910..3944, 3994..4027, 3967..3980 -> 0.46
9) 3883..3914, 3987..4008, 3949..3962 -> 0.16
